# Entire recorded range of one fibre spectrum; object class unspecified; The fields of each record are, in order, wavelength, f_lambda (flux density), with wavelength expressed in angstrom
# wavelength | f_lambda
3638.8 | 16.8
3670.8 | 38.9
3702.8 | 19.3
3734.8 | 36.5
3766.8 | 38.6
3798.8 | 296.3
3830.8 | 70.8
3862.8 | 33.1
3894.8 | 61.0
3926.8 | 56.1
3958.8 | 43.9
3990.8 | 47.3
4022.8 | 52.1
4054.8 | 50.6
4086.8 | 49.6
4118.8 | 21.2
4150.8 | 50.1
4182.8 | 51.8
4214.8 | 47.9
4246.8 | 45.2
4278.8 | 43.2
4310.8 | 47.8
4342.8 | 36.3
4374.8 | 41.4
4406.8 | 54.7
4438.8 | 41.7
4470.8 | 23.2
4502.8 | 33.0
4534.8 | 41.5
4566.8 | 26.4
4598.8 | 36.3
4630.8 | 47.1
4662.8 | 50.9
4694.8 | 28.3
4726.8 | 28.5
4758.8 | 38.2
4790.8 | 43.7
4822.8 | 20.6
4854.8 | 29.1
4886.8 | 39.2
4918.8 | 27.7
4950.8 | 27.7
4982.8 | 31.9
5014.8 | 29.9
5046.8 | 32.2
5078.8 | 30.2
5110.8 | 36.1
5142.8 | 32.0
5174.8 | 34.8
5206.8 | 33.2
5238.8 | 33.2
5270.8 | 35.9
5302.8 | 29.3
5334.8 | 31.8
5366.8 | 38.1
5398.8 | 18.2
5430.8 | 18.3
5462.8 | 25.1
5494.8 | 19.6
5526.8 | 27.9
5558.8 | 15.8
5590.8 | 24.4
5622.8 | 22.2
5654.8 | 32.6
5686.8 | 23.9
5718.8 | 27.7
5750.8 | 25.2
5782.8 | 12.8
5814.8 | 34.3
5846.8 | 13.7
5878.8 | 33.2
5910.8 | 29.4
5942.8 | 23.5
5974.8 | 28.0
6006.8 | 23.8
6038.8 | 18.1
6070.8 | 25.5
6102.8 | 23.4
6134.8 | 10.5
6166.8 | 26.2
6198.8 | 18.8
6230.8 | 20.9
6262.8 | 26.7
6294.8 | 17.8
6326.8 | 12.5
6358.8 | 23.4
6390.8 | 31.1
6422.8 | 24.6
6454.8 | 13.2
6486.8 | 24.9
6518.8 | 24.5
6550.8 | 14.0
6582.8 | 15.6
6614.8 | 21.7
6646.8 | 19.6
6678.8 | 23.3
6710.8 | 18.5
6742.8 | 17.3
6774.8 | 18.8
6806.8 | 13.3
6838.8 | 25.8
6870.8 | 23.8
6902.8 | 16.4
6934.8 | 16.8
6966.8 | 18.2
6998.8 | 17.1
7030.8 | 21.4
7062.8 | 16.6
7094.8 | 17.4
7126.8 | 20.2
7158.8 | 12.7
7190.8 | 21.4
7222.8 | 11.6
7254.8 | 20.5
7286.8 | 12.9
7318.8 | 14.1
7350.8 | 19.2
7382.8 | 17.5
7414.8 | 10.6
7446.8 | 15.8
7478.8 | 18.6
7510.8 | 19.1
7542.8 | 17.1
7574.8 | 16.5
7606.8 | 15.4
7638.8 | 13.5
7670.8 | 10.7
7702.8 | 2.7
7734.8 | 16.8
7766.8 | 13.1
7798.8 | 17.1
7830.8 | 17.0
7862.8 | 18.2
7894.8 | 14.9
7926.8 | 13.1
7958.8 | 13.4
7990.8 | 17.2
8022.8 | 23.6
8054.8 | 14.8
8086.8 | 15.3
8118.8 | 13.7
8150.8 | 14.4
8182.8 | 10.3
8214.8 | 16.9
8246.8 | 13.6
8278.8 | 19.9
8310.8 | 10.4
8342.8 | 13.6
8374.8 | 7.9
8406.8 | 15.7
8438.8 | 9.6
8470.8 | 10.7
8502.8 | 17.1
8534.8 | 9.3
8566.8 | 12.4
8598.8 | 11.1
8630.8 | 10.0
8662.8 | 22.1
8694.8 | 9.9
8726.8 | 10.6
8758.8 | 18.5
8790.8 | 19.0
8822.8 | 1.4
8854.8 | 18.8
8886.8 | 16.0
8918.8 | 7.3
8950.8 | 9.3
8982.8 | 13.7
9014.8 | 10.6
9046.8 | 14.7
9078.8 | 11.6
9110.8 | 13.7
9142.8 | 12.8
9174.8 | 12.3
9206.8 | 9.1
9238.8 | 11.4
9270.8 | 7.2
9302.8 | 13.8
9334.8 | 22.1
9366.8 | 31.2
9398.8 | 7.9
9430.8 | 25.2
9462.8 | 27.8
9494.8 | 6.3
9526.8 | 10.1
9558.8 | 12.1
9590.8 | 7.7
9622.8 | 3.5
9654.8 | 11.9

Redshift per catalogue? 0.22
